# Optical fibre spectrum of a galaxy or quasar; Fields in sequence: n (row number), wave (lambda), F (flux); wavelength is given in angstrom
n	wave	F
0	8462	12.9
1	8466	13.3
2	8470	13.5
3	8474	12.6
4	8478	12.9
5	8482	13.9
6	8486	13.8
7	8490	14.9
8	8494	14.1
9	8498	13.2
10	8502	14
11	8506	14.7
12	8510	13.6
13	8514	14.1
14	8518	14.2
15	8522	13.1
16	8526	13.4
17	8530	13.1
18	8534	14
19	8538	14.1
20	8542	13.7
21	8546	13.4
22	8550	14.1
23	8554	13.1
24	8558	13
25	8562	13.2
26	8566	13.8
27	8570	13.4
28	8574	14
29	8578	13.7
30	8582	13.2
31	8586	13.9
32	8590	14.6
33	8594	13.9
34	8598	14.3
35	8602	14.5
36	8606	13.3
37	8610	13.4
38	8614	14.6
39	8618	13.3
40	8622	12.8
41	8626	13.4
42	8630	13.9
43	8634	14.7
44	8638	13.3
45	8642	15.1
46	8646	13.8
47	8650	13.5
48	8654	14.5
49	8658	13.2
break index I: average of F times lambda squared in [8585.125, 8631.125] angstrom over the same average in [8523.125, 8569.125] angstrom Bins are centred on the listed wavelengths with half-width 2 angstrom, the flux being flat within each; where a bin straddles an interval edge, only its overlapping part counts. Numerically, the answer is 1.0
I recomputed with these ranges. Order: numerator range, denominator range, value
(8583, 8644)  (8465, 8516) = 1.04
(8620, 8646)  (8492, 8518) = 1.02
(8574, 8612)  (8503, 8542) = 1.02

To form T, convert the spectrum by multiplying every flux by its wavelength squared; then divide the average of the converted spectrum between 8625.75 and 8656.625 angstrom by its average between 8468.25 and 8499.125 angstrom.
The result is 1.1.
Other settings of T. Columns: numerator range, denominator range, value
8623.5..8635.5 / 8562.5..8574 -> 1.04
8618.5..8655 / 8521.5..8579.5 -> 1.04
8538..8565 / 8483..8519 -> 0.97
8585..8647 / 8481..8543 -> 1.03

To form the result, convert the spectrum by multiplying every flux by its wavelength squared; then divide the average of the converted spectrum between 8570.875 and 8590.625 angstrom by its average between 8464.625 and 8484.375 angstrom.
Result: 1.1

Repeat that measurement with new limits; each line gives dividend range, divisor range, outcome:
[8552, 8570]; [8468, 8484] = 1.03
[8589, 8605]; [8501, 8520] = 1.03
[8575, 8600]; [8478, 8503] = 1.03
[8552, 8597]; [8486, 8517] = 0.99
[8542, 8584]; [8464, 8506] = 1.01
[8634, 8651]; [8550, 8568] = 1.07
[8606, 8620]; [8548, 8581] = 1.02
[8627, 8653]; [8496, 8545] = 1.05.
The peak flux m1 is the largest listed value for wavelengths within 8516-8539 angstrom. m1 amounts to 14.2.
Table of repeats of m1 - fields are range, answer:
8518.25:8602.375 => 14.6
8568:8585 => 14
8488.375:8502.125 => 14.9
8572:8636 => 14.7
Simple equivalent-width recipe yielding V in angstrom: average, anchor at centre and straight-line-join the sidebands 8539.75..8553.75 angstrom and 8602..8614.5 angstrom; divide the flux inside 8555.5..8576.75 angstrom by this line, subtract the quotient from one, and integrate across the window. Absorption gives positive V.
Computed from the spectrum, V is 0.3 angstrom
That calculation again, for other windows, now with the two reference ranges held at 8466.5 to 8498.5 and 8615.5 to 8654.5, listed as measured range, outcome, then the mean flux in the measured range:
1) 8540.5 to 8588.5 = 0.6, 13.6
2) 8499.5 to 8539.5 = -0.5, 13.8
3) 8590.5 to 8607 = -0.4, 14.1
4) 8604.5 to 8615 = 0.1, 13.7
